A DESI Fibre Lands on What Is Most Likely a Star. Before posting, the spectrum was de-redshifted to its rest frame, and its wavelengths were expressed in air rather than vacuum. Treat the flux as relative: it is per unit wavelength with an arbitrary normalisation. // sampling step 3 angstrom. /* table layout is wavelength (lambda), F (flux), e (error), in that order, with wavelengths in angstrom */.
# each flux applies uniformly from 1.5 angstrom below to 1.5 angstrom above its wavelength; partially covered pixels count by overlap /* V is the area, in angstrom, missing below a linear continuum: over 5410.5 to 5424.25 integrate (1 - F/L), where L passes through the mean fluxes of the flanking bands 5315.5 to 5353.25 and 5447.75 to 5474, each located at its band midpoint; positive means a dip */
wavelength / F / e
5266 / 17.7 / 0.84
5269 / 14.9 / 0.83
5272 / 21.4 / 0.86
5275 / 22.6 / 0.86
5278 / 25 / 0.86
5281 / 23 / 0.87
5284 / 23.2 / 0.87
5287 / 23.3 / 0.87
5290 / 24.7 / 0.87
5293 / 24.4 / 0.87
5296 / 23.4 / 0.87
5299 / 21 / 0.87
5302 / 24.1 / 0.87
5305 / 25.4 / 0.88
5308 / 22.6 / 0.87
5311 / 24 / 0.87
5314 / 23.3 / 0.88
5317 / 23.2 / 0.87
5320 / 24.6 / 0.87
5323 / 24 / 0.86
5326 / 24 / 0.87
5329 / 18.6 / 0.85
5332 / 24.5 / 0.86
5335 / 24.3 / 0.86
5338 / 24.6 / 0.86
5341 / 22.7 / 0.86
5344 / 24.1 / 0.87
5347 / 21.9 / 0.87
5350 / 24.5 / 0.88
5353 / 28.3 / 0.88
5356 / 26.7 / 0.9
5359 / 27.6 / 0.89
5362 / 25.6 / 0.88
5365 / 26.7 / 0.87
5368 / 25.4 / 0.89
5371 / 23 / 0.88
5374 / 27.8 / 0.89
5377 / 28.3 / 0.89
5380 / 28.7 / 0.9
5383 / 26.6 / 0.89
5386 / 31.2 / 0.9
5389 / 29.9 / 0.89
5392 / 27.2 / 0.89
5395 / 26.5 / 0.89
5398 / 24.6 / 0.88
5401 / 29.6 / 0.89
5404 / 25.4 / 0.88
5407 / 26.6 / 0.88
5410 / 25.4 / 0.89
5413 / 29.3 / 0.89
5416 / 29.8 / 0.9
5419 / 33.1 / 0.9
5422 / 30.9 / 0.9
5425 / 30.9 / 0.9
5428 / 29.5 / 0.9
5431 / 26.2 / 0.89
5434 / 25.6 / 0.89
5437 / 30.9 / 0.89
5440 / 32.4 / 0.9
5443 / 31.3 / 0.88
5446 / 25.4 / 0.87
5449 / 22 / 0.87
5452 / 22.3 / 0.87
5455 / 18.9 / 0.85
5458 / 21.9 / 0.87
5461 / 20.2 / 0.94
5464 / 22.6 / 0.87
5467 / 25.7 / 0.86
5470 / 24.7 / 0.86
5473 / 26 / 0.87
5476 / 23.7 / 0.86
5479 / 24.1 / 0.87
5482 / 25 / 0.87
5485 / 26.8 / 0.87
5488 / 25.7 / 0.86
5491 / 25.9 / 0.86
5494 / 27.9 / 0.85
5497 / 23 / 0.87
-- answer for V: -4.4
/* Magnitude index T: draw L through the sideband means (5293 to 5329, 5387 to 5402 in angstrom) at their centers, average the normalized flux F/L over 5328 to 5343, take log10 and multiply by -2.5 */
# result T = 0.07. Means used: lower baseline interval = 23.4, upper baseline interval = 27.6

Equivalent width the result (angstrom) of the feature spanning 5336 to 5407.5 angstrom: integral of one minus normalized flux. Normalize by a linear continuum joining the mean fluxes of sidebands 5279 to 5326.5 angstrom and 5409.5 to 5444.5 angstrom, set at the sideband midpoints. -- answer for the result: 1.7 angstrom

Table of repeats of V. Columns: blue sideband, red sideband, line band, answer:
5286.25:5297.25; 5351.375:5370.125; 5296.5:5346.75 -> 3.4 angstrom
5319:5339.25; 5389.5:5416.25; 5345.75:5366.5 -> -0.9 angstrom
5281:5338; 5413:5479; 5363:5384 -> -1.5 angstrom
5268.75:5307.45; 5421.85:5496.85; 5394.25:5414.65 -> -1.6 angstrom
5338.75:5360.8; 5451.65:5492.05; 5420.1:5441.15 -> -4.5 angstrom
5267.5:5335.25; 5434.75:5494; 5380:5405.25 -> -3.7 angstrom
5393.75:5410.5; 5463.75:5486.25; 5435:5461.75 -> 0.3 angstrom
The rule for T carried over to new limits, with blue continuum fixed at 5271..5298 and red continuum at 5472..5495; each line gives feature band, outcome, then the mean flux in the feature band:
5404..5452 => -0.14 mag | 28.3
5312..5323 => 0.00 mag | 23.8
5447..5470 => 0.14 mag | 22.2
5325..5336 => 0.06 mag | 22.7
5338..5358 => -0.03 mag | 24.8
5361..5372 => -0.04 mag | 25.3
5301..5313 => -0.01 mag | 24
